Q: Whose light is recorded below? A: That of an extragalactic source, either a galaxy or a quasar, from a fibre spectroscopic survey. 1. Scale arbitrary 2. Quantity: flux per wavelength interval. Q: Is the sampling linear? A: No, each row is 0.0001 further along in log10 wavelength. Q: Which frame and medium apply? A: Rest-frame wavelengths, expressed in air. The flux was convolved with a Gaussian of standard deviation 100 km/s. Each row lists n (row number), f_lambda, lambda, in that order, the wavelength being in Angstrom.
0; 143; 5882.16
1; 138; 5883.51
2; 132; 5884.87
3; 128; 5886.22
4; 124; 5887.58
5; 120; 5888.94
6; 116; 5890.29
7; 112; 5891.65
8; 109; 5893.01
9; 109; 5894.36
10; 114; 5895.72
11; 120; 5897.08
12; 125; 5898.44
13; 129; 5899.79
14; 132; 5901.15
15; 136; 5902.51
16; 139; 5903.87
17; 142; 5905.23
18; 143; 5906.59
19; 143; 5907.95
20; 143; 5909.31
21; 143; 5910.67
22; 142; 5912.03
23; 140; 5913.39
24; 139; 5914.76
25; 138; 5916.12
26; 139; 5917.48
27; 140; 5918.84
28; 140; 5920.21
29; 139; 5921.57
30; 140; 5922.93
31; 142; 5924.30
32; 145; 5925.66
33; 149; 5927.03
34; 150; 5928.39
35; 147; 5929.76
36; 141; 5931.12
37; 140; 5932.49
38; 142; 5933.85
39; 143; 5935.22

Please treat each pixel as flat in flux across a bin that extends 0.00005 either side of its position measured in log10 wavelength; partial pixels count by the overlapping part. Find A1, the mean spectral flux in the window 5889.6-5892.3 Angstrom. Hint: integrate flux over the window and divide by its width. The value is 114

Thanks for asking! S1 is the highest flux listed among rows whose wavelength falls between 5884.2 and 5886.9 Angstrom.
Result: 132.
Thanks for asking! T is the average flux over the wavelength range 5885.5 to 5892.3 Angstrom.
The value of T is 120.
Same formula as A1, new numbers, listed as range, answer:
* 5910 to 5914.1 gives 141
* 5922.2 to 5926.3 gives 142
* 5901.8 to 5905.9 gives 139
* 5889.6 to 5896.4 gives 112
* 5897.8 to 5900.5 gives 127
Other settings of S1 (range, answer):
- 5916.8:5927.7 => 149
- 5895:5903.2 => 136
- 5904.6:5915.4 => 143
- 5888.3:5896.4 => 120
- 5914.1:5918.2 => 139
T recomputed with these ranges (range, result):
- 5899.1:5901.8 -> 131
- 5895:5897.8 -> 117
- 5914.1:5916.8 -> 139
